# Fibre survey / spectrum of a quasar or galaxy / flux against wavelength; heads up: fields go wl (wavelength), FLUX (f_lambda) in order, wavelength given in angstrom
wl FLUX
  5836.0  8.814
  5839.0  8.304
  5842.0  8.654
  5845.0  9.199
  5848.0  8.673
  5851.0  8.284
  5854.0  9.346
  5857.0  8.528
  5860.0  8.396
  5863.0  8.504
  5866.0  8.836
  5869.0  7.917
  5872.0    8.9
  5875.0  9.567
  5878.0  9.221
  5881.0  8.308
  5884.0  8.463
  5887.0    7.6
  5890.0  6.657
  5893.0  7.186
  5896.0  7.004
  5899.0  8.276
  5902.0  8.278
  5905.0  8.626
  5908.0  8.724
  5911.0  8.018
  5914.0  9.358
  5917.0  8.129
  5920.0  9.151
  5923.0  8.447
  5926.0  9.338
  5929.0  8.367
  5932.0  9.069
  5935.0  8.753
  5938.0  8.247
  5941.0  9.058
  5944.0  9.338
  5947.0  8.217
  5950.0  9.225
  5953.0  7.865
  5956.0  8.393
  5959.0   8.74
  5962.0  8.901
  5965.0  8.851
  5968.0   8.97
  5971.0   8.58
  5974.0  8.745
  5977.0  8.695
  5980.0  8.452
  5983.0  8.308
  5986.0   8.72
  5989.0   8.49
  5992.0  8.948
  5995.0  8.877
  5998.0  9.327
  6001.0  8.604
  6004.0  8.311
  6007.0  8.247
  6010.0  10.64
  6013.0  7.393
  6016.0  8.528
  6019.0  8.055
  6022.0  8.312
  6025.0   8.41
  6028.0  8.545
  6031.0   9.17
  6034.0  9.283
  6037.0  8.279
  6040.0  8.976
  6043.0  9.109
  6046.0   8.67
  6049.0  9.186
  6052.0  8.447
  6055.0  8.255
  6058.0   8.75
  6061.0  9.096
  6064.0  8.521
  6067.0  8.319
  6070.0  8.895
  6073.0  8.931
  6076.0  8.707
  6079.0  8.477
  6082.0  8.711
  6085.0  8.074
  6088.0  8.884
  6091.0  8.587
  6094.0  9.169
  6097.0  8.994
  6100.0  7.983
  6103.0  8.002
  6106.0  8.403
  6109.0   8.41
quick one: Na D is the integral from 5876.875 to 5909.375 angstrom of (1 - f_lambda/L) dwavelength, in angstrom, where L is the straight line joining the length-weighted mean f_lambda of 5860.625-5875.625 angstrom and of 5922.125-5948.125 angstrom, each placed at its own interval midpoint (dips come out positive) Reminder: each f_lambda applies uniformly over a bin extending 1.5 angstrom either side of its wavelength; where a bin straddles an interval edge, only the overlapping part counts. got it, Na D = 2.6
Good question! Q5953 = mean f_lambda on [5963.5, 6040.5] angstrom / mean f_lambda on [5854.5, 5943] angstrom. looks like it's 1.03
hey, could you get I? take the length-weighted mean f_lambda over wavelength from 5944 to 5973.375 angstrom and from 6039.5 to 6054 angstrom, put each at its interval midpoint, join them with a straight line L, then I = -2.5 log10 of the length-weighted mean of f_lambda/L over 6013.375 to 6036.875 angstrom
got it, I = 0.03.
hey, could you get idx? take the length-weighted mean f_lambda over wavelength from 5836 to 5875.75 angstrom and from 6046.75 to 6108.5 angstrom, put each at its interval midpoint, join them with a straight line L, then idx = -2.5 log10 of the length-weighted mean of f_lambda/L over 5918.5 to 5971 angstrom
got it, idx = -0.012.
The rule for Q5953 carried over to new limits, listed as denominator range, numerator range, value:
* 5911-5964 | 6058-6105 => 0.99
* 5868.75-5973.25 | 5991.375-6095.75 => 1.02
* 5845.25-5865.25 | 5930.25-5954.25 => 1.01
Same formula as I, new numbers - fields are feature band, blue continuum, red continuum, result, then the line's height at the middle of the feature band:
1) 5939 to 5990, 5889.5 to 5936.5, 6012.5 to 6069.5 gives -0.03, 8.47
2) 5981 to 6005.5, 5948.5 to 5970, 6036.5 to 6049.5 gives 0.01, 8.77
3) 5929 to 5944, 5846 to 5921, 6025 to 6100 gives -0.04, 8.5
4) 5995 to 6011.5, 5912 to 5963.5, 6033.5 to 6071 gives -0.03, 8.74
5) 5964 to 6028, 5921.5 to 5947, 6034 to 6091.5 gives 0.01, 8.74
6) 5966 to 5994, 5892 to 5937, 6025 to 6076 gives -0.01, 8.61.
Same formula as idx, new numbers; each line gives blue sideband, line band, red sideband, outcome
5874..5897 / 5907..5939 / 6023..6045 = -0.065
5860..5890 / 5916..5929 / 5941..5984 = -0.019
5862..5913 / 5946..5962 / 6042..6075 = -0.012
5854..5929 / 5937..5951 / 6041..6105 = -0.043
